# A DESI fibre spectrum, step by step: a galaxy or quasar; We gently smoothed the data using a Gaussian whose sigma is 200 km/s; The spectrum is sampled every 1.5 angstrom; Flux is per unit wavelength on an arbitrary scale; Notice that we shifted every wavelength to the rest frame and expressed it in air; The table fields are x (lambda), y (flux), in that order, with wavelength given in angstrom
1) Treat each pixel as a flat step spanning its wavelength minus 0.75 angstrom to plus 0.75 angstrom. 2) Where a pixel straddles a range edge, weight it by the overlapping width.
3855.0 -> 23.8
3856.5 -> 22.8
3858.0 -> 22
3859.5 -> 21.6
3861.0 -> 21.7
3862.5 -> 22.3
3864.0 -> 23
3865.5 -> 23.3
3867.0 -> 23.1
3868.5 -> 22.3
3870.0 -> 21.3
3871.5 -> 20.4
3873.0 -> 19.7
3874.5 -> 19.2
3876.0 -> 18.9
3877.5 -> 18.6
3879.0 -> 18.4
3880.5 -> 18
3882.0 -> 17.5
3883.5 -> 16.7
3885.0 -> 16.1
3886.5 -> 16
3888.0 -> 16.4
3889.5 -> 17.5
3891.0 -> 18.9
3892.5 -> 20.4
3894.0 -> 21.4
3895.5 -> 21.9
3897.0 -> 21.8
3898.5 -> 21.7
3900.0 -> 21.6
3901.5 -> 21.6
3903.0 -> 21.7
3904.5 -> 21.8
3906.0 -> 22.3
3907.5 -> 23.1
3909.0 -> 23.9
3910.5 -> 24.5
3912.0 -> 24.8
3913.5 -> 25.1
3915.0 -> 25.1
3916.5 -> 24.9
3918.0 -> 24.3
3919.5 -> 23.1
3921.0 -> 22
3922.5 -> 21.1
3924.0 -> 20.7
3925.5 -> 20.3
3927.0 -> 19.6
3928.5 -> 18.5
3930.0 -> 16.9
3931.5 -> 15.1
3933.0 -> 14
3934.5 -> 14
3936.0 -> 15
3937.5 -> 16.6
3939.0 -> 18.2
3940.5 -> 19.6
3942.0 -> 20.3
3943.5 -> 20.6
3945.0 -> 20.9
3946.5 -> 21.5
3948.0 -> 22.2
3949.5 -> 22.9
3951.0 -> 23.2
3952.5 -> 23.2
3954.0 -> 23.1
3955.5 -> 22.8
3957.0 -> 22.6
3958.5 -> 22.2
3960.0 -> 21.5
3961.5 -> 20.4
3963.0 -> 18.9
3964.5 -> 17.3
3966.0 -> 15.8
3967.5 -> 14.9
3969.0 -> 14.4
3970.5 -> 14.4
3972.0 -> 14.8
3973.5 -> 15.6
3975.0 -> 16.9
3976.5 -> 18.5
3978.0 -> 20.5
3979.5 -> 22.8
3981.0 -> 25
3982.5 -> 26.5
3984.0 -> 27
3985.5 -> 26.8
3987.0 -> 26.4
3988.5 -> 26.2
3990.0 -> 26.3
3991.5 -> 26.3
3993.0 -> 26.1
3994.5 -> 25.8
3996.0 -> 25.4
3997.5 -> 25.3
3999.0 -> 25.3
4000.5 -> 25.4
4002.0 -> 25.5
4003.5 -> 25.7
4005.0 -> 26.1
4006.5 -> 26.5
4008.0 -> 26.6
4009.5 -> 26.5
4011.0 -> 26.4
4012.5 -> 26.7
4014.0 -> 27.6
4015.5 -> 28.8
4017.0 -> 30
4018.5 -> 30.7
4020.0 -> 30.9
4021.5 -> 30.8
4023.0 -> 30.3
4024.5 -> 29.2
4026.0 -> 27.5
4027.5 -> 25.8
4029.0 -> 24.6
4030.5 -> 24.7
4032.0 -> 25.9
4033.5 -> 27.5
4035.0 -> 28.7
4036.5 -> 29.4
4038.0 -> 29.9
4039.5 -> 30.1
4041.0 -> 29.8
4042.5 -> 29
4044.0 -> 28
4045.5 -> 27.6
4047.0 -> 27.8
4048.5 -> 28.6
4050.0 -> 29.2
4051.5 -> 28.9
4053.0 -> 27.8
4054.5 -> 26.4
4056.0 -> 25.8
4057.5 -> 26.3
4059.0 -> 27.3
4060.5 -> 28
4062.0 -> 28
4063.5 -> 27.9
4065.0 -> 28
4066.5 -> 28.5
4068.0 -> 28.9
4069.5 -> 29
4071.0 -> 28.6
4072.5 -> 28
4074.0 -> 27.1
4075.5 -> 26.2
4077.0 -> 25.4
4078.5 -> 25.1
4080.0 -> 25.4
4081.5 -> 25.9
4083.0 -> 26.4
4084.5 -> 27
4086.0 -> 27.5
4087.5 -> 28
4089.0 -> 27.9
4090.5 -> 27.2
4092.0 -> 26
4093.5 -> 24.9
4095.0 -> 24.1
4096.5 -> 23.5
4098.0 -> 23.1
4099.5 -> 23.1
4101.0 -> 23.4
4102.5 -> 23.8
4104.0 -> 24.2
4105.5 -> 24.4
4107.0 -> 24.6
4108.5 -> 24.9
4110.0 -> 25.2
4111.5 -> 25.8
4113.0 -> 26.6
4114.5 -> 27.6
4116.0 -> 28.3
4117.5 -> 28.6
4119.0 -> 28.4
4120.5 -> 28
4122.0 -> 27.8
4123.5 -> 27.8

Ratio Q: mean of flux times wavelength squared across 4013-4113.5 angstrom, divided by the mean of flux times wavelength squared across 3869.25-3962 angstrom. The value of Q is 1.4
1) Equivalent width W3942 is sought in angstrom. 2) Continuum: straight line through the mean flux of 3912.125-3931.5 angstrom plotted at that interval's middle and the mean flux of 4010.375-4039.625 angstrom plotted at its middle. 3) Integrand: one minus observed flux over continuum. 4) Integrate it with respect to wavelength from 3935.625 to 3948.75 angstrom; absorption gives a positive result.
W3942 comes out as 1.9 angstrom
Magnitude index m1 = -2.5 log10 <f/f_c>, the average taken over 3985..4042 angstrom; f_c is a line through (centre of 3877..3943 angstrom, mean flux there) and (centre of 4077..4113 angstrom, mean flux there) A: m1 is -0.187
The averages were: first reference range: 20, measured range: 27.3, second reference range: 25.3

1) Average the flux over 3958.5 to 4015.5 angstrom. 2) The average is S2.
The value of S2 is 23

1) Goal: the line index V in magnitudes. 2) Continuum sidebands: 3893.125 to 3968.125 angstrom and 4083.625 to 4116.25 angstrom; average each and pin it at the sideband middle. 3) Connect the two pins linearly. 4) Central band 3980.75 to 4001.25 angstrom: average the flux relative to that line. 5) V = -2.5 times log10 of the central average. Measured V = -0.159 mag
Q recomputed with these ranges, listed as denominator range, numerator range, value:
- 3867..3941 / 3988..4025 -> 1.43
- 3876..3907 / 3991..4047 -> 1.50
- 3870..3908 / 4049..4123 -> 1.49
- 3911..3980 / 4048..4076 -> 1.49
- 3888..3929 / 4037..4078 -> 1.38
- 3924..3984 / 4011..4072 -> 1.52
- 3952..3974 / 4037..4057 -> 1.58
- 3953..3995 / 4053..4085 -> 1.33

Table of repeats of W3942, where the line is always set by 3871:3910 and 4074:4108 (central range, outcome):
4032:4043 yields -2.3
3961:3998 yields 1.4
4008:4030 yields -4.5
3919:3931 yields 0.4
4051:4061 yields -1.1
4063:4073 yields -1.5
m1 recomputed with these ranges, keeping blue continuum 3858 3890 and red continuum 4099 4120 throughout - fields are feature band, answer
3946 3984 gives 0.09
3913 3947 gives 0.07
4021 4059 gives -0.17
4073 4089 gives -0.06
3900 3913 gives -0.12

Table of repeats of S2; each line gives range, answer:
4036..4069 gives 28.2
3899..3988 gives 20.8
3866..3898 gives 19.3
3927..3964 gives 19.7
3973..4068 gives 26.8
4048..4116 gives 26.4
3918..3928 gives 21.3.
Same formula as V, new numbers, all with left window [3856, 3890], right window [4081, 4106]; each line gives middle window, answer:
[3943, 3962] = -0.01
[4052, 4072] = -0.13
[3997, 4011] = -0.12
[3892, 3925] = -0.10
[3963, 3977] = 0.36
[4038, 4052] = -0.19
